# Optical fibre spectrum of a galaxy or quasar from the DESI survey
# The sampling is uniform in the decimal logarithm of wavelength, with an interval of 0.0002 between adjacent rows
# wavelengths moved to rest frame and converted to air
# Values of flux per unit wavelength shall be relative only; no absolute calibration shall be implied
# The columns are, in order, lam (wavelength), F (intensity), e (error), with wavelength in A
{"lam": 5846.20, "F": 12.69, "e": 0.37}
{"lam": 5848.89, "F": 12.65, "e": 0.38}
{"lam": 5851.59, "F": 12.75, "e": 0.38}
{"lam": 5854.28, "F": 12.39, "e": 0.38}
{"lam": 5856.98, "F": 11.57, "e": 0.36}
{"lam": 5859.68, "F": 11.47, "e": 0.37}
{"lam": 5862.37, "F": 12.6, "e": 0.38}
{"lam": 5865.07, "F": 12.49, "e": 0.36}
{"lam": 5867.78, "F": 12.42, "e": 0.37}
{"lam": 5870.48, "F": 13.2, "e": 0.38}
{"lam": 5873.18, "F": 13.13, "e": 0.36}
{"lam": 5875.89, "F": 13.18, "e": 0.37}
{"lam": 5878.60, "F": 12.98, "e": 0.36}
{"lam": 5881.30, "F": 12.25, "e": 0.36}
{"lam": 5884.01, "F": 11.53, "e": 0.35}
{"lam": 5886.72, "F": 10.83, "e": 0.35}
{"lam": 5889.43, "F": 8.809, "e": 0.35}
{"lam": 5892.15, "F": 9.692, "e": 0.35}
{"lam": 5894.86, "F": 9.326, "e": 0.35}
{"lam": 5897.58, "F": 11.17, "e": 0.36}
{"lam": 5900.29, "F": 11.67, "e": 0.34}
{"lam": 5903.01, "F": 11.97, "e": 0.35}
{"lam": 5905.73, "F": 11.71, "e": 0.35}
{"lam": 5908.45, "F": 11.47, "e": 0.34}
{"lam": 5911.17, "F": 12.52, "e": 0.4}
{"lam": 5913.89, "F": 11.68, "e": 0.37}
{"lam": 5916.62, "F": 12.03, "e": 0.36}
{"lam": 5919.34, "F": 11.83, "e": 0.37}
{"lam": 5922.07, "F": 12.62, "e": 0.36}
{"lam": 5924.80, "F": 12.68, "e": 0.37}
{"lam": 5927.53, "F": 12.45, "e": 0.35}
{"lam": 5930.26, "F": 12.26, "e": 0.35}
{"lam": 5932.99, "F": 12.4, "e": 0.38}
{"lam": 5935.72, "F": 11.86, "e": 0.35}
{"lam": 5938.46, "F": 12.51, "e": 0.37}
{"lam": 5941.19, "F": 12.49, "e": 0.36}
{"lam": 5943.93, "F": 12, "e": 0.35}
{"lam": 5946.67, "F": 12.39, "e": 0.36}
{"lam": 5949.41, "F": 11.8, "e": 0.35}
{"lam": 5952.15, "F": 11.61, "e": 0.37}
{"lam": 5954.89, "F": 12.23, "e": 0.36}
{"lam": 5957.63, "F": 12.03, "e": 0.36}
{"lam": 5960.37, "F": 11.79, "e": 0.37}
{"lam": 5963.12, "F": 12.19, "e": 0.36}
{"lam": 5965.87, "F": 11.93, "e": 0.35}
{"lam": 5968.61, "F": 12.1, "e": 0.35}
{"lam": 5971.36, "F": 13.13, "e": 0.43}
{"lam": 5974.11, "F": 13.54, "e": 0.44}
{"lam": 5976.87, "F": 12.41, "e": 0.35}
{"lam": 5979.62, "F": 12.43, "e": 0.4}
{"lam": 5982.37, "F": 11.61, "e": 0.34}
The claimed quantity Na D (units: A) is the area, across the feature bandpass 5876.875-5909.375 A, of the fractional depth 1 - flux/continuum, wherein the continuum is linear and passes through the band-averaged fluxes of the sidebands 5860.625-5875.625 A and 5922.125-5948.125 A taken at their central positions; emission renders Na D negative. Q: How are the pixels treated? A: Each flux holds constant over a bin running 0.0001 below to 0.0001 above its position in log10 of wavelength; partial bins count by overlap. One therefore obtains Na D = 3.8 A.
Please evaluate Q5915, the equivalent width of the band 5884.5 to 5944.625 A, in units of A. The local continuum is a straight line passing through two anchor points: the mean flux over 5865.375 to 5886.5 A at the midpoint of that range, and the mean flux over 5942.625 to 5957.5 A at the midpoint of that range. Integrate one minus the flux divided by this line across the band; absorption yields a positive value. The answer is 3.1 A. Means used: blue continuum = 12.6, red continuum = 12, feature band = 11.6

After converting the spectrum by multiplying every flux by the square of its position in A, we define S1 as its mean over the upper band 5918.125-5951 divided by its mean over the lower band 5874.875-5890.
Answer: 1.07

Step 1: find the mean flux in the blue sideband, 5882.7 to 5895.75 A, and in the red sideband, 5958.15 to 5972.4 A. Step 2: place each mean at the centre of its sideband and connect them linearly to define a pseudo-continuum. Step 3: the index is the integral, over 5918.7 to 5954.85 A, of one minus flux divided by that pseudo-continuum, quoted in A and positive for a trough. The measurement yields -2.69 A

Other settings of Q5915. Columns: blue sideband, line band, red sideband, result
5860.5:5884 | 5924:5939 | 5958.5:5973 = 0.1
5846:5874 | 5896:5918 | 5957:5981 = 1.2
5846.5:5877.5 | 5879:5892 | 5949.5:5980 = 1.6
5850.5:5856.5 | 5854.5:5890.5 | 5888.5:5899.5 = -2.7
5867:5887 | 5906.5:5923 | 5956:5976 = 0.6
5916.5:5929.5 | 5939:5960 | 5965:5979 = 0.7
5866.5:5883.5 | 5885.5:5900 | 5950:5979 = 3.0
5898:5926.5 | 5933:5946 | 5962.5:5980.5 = 0.0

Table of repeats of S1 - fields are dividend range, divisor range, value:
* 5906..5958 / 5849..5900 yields 1.05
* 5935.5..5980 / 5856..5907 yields 1.08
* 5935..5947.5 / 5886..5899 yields 1.25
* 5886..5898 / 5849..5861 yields 0.82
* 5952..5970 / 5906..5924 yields 1.01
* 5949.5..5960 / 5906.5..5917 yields 1.02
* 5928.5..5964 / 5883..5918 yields 1.11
